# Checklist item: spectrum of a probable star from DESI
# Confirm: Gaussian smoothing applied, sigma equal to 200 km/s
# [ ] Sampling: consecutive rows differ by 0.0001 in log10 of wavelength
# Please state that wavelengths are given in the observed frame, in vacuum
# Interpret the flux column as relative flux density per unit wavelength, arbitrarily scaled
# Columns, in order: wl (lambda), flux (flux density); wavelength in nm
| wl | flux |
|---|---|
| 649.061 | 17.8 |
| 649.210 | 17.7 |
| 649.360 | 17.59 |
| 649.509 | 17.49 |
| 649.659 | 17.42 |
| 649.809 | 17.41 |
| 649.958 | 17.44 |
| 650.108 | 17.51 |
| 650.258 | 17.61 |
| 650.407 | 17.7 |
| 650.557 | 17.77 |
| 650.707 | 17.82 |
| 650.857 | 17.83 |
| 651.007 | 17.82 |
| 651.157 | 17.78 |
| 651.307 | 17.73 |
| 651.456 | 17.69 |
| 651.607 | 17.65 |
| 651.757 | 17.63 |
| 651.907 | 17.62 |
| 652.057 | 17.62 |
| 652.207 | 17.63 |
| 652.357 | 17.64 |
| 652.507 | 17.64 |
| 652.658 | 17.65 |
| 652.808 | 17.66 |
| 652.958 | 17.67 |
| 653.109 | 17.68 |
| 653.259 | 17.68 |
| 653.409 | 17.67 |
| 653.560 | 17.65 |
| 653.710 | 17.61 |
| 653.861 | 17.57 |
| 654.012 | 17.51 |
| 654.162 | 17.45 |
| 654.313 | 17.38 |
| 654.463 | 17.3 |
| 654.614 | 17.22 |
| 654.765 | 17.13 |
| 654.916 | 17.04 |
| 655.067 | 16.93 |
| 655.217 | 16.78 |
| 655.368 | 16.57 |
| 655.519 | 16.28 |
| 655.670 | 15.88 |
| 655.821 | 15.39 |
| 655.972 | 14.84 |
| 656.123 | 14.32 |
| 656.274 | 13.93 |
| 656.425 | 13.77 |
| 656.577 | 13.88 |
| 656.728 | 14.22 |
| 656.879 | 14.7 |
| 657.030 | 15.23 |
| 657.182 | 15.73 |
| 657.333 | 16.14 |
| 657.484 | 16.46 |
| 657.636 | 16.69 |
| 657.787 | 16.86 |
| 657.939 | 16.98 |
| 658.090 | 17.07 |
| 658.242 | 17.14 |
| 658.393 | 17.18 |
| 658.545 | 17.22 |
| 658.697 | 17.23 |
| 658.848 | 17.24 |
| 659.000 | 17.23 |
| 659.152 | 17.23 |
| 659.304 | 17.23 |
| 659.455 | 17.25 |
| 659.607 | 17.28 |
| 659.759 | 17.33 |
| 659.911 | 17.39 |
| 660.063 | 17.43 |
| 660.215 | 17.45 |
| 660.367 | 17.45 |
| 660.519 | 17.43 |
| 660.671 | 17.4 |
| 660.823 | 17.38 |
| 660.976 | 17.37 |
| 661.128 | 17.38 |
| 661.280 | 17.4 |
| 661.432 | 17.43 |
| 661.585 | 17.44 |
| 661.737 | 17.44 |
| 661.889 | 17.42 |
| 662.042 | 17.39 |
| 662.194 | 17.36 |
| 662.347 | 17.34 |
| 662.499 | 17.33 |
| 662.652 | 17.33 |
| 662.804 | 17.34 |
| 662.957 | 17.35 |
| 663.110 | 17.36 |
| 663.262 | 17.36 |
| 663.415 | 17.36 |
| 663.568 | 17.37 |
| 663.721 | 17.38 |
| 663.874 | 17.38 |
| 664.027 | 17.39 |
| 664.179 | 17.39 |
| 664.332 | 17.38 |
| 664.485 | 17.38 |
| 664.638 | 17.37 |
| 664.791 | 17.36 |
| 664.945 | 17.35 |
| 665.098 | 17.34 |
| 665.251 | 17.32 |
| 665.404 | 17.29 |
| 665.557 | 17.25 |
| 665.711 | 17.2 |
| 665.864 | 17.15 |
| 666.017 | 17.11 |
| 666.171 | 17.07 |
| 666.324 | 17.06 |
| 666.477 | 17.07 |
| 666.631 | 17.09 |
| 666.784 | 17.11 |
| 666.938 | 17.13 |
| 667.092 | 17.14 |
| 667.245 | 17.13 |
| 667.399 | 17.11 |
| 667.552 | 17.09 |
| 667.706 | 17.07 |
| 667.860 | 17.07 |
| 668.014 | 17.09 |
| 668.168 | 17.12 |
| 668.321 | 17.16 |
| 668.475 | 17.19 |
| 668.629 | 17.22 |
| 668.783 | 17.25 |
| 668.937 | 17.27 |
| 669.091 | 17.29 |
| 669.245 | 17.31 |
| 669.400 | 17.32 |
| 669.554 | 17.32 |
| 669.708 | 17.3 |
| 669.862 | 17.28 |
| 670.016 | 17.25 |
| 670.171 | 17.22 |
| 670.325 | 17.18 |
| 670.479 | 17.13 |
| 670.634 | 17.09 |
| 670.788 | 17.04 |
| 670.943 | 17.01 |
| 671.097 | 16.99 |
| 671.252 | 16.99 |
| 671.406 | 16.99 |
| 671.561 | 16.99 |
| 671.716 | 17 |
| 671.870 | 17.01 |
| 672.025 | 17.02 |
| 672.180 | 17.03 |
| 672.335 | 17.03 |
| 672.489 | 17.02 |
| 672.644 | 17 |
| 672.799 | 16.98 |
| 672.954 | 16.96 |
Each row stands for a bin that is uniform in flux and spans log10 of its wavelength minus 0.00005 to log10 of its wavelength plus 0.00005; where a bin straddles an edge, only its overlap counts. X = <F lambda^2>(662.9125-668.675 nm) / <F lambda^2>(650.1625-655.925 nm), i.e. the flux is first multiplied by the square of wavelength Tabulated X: 1.03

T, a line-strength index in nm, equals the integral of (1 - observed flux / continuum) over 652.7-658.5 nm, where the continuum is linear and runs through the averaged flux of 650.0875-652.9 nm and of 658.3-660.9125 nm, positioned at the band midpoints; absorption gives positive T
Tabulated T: 0.34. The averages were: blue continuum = 17.7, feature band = 16.5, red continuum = 17.3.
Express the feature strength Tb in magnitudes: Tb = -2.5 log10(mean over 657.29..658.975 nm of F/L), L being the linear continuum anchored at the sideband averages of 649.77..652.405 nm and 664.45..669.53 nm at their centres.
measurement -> 0.03 mag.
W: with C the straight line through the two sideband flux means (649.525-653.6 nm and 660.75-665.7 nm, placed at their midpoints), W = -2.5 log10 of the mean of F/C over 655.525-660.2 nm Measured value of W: 0.081 mag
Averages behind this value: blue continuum 17.6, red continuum 17.4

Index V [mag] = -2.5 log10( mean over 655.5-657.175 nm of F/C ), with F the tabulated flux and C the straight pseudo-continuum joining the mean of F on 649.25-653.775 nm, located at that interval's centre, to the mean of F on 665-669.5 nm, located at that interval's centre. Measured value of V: 0.19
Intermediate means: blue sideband 17.6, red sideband 17.2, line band 14.8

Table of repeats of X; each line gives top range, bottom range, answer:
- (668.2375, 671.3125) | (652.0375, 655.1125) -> 1.03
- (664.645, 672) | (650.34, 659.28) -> 1.06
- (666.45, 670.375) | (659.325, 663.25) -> 1.01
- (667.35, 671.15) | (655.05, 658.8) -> 1.12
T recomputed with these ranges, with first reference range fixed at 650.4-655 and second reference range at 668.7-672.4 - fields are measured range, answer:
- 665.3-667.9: 0.02 nm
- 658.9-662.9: 0.00 nm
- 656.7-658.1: 0.12 nm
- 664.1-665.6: -0.01 nm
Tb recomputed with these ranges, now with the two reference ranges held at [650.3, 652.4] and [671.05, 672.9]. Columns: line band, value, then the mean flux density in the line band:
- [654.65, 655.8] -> 0.06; 16.6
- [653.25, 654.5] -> 0.01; 17.5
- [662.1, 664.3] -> 0.00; 17.4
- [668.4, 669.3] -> -0.01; 17.3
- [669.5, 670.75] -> -0.01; 17.2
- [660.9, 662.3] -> 0.00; 17.4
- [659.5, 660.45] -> 0.00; 17.4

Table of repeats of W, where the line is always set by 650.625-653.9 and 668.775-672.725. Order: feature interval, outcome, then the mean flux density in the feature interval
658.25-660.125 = 0.013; 17.3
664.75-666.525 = 0.004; 17.2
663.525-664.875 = -0.003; 17.4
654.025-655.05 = 0.023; 17.3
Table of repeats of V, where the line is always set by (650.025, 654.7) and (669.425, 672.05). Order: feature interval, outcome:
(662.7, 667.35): 0.00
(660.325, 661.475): 0.00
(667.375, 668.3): 0.01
